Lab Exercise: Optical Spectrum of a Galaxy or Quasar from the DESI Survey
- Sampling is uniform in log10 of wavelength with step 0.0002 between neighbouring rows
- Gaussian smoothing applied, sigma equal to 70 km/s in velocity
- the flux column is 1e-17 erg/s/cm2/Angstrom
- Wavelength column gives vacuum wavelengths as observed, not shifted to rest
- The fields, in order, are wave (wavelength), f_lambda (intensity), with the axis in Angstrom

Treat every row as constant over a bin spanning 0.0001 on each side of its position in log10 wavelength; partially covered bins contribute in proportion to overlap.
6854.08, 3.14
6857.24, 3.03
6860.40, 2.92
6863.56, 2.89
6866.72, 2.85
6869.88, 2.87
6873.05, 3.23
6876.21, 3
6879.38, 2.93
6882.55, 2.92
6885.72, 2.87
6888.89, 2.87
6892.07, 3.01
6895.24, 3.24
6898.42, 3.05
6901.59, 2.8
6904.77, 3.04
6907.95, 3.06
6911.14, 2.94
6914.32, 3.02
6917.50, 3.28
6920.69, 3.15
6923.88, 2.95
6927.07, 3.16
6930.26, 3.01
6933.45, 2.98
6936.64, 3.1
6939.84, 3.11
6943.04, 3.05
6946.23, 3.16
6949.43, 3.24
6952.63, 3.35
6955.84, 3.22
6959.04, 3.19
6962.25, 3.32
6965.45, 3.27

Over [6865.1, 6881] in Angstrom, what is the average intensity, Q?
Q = 2.98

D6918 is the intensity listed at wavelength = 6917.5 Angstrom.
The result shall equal 3.28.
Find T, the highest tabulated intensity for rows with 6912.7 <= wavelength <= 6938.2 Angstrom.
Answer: 3.28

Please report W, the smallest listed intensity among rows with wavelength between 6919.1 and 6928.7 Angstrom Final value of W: 2.95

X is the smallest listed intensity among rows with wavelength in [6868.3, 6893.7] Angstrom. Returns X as 2.87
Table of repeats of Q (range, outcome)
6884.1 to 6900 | 3.01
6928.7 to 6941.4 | 3.05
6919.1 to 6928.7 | 3.09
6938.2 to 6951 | 3.14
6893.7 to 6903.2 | 3.03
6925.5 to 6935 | 3.05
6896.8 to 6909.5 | 2.99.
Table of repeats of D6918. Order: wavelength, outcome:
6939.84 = 3.11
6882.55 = 2.92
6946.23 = 3.16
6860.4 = 2.92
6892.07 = 3.01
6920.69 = 3.15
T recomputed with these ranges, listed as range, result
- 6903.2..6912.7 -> 3.06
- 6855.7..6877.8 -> 3.23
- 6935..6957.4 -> 3.35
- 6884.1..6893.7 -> 3.01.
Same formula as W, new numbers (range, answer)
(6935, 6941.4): 3.1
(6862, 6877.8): 2.85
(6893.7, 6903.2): 2.8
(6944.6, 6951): 3.16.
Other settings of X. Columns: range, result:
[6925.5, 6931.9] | 3.01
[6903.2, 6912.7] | 2.94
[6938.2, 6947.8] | 3.05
